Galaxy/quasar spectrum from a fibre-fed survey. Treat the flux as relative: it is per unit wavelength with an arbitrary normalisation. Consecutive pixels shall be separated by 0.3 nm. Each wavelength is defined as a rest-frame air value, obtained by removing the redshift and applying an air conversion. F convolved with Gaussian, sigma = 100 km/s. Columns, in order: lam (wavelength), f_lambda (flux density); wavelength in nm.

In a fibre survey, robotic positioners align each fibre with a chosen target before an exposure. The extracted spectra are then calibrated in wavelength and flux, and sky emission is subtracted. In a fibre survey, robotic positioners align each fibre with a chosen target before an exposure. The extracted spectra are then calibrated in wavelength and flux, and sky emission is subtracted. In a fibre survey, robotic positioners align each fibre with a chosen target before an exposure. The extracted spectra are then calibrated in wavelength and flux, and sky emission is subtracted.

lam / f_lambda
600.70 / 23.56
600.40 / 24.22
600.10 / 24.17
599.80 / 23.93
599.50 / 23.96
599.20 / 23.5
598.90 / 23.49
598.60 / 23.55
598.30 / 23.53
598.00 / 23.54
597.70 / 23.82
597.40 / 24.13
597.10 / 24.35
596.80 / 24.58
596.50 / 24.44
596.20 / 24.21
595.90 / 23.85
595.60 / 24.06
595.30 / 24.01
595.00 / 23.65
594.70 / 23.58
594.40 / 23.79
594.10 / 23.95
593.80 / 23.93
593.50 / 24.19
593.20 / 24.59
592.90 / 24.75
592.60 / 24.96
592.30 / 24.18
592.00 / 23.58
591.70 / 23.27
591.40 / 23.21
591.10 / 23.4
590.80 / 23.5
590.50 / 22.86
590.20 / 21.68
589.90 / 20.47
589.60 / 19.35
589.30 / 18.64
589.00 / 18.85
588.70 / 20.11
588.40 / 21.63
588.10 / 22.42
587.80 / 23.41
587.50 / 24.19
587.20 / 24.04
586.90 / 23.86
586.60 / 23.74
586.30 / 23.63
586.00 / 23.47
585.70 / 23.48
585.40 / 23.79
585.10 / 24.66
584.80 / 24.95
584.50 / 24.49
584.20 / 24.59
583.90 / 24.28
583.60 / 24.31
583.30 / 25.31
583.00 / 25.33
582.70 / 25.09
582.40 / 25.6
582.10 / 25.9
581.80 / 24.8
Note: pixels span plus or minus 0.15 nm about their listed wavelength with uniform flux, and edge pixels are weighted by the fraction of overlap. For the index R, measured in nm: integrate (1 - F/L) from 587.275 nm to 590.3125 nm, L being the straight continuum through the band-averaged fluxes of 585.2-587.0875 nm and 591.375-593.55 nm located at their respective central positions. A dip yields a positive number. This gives 0.348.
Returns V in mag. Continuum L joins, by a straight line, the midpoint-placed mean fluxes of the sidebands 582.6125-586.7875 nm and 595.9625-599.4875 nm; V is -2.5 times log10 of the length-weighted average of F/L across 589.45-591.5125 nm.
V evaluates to 0.10 mag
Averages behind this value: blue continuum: 24.4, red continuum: 23.9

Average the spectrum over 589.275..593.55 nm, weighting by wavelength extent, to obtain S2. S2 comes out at 22.9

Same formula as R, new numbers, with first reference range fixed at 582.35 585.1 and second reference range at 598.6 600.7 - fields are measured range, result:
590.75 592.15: 0.06 nm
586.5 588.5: 0.10 nm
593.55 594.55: 0.01 nm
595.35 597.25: -0.02 nm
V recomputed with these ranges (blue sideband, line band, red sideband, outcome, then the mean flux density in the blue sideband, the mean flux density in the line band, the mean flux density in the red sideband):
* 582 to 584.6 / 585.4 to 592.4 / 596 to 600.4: 0.10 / 25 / 22.5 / 24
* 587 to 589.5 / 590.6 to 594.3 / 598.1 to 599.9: -0.07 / 21.7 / 23.9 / 23.6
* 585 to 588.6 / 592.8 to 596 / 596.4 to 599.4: -0.01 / 23.5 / 24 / 23.9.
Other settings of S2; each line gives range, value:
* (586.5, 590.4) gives 21.7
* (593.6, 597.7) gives 24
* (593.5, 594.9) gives 23.8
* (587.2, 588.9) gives 22.4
